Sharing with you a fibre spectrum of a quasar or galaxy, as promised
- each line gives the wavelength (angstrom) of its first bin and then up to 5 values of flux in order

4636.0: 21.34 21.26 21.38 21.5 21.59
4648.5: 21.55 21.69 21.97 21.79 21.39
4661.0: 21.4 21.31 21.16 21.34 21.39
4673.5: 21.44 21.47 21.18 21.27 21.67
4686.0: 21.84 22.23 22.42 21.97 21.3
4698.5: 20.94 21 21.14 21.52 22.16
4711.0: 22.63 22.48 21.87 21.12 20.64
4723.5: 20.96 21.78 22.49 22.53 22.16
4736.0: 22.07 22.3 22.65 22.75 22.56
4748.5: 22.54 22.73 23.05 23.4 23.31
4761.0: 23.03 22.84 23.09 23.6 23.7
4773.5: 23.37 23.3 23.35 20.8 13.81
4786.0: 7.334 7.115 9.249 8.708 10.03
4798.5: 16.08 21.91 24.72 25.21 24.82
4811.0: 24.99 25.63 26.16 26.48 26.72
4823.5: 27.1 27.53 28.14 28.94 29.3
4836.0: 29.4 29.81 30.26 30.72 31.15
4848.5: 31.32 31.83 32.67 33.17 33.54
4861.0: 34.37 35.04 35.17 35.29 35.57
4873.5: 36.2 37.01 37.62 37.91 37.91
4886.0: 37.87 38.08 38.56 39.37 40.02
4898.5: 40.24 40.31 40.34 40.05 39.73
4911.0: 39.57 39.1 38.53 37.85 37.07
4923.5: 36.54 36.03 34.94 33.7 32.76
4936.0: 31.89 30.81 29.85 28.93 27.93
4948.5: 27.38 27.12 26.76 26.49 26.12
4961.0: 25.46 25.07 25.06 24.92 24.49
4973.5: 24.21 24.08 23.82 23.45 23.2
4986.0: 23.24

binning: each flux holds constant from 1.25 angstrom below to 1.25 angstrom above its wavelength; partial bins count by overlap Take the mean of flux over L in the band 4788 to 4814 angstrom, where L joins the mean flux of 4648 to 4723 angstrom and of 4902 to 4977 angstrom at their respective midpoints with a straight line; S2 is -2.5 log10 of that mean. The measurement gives 0.399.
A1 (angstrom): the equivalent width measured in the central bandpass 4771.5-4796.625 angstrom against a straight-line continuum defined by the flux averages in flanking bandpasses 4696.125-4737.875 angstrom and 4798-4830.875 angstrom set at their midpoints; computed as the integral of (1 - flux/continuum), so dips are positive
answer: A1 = 9.4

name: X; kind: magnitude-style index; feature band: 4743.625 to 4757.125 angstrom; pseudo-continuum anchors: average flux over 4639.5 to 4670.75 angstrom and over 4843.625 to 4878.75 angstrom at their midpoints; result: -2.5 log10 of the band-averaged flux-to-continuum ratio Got 0.19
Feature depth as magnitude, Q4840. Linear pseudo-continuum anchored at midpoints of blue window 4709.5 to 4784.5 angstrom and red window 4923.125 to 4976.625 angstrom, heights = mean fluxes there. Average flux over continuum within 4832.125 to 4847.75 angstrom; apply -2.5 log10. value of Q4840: -0.20 mag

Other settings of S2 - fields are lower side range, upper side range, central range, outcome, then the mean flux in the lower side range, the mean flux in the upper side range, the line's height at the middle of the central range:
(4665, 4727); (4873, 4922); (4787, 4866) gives 0.263 mag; 21.6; 38.7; 32.7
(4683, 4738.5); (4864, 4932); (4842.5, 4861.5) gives 0.052 mag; 21.8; 37.8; 33.9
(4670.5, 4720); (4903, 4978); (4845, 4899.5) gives -0.246 mag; 21.7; 31.3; 28.6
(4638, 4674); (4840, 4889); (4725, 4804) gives 0.365 mag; 21.5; 34.6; 28.3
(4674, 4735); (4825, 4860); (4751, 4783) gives 0.128 mag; 21.7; 30.6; 25.7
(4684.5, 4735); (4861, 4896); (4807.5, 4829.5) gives 0.196 mag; 21.8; 37.1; 31.6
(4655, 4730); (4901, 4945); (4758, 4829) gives 0.307 mag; 21.6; 35.8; 27.8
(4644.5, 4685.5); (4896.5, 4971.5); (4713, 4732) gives 0.104 mag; 21.5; 32.7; 23.9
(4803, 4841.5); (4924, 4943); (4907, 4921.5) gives -0.212 mag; 27.2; 32.8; 31.9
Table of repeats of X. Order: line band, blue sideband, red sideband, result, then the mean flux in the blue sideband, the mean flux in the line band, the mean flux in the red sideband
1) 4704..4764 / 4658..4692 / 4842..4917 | 0.16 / 21.5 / 22.3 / 36.6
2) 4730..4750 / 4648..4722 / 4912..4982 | 0.04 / 21.6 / 22.4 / 29.7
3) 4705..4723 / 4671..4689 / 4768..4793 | -0.09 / 21.5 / 21.7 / 17.1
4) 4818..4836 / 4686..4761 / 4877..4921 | 0.15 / 22.1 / 27.9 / 38.9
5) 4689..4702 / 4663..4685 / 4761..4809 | -0.04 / 21.4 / 21.6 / 18.6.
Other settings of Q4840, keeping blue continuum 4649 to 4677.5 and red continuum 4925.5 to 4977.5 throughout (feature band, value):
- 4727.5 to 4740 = 0.04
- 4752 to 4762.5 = 0.02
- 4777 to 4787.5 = 0.43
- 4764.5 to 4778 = 0.03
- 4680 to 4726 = 0.04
